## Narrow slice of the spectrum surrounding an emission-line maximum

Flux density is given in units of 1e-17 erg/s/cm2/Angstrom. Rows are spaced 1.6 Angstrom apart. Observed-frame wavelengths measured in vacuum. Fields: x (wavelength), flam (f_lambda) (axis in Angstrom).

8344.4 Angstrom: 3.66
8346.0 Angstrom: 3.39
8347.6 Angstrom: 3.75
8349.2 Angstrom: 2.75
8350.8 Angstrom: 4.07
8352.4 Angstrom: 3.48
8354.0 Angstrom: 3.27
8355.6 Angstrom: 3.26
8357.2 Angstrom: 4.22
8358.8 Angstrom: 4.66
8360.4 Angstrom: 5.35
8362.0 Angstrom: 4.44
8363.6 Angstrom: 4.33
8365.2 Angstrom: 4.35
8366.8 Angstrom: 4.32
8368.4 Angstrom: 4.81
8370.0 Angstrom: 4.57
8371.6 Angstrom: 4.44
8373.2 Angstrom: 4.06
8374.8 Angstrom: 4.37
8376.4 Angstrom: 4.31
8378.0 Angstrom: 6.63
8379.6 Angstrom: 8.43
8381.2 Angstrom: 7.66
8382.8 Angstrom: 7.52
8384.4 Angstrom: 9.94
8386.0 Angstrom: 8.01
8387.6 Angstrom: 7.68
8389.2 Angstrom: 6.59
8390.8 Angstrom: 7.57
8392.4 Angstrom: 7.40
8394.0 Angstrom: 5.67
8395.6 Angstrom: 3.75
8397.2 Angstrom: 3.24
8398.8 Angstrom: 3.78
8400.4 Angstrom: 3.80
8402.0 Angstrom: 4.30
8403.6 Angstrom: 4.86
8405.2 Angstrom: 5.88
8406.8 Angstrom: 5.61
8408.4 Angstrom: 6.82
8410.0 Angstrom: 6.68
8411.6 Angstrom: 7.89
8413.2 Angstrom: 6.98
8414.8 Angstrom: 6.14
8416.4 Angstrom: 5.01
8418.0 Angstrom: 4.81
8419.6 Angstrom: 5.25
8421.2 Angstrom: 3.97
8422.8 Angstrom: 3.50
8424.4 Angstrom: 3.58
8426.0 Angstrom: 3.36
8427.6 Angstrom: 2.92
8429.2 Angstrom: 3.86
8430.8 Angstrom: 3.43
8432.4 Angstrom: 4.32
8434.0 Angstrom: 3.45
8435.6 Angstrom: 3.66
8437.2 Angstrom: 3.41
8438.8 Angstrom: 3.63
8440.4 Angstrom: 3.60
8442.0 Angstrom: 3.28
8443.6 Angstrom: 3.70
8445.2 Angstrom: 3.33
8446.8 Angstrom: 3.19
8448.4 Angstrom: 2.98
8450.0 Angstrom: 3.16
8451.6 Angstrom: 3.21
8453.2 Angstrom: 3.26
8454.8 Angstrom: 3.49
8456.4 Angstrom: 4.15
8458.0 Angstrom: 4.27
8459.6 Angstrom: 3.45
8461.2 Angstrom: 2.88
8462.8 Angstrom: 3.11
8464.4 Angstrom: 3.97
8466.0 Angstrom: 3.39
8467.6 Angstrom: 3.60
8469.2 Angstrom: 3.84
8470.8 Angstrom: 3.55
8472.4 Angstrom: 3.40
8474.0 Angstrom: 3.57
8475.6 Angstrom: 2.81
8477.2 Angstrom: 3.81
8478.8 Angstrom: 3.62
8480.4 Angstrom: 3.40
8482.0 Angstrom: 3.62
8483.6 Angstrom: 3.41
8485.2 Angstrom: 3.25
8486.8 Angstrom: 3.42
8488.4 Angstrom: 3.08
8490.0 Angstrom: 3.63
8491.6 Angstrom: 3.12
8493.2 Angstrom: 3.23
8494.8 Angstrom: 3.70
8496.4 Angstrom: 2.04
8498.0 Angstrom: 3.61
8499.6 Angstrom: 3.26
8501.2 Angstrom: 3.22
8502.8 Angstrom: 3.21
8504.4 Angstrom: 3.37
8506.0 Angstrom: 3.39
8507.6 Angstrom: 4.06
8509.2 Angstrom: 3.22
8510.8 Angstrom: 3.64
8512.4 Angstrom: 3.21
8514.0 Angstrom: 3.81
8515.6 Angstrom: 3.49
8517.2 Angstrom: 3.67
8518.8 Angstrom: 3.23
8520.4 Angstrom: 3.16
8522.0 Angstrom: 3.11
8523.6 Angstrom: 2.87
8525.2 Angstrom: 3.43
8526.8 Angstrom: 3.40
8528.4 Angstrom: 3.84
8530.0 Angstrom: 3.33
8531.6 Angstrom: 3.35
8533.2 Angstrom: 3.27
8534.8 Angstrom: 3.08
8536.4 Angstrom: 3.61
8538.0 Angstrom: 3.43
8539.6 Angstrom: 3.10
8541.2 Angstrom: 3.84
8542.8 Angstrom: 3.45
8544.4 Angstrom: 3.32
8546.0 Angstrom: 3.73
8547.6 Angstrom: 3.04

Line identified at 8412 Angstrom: [N II]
